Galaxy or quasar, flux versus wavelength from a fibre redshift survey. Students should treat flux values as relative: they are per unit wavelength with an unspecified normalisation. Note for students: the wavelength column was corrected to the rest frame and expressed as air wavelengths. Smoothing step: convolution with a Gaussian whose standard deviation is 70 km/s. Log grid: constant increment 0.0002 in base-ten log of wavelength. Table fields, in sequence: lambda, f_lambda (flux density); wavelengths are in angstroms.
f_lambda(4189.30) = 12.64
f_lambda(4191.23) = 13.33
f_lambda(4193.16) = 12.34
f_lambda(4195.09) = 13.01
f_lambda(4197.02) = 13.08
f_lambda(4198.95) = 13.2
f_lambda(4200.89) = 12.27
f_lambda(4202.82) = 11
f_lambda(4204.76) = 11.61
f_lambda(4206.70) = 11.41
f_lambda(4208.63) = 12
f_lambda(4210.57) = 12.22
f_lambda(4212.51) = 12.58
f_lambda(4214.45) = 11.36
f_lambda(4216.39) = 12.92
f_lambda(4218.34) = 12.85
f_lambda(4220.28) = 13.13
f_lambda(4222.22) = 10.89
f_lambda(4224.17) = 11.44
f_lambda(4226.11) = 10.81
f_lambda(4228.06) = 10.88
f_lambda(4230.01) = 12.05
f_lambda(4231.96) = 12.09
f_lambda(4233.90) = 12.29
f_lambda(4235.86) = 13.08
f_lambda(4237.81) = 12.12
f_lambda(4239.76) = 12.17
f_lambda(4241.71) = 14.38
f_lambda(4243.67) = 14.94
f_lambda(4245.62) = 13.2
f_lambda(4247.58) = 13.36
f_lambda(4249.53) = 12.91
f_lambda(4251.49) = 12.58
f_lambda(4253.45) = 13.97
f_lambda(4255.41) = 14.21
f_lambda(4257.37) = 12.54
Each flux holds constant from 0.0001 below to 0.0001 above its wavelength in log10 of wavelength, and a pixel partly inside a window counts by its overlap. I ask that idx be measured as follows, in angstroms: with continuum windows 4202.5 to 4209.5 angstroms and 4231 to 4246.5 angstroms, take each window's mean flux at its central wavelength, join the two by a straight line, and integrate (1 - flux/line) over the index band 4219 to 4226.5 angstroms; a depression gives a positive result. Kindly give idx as 0.4 angstroms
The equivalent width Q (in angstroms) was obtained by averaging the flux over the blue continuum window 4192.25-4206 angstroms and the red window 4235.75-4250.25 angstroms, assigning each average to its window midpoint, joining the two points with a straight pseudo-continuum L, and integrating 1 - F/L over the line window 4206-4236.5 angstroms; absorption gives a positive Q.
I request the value 2.0 angstroms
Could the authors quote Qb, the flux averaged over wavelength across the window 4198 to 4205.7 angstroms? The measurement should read 12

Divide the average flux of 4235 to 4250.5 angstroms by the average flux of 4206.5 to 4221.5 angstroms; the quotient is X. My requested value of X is 1.08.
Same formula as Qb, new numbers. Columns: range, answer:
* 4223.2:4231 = 11.3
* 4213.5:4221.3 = 12.6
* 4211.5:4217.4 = 12.3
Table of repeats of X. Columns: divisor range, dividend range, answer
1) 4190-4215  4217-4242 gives 0.99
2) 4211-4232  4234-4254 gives 1.11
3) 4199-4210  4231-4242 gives 1.07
